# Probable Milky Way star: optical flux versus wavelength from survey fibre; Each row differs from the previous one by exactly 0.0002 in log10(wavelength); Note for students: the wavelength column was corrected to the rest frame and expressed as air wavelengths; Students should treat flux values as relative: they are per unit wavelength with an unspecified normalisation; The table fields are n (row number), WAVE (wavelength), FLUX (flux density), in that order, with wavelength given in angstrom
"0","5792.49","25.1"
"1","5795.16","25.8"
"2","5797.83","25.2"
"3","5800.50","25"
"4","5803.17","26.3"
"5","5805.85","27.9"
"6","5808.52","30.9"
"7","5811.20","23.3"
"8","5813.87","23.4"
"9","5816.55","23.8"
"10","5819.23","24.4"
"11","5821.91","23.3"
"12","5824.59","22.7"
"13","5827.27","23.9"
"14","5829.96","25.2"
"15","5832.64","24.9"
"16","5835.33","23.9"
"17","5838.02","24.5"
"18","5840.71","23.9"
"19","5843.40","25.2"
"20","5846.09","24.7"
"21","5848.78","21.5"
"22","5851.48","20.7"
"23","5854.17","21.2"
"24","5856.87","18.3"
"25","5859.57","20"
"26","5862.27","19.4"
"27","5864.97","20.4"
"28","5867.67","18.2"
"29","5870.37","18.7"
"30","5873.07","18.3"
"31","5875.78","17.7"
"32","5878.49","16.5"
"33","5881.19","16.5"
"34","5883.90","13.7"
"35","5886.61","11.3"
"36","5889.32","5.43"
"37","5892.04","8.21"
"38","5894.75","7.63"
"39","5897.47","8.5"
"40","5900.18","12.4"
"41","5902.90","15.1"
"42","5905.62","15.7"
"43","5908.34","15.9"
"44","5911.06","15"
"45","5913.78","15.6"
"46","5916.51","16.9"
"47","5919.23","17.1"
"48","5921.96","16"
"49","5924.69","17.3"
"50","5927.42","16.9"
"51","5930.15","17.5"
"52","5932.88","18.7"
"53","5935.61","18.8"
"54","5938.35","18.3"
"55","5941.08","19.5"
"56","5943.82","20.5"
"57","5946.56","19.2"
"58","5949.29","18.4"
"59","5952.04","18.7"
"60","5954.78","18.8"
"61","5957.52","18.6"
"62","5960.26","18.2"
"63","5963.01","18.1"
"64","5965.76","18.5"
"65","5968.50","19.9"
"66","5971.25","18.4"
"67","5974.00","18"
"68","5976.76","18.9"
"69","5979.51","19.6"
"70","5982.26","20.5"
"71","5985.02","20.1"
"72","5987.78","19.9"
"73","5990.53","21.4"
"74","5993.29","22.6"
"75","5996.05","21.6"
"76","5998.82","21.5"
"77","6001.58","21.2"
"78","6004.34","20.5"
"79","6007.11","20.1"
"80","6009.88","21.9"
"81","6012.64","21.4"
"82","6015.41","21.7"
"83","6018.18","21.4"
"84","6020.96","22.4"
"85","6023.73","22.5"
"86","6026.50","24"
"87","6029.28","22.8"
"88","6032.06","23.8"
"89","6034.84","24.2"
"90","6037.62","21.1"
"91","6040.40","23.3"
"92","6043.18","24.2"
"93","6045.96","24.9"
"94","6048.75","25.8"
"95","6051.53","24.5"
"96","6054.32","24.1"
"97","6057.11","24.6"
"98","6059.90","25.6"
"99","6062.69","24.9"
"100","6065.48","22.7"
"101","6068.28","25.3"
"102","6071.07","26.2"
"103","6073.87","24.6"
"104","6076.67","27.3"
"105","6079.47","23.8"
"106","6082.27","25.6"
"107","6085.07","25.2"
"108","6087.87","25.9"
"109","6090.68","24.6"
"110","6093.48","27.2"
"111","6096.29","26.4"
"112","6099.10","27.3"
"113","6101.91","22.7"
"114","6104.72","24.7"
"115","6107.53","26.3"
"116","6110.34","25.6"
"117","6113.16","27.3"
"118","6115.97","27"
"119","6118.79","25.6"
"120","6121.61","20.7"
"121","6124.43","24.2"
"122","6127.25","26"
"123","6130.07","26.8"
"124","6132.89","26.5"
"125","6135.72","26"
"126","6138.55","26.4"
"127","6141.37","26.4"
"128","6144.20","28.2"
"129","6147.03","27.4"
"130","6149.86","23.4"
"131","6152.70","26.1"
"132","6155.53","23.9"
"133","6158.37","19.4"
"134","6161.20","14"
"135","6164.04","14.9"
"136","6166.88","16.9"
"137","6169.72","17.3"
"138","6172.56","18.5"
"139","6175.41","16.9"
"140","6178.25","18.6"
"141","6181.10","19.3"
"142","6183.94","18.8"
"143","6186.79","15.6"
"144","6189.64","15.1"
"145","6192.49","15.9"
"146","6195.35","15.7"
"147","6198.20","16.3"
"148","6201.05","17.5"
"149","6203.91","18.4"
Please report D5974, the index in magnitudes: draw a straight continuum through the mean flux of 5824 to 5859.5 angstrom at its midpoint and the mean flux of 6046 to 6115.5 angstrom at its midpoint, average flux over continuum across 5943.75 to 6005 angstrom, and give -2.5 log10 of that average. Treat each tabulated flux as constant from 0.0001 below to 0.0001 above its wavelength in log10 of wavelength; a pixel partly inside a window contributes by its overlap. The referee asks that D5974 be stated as 0.23 mag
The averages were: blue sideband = 23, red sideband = 25.4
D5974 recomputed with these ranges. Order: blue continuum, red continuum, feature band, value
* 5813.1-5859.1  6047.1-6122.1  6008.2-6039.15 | 0.11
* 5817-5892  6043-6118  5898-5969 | 0.25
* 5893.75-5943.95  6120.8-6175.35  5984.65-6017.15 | -0.16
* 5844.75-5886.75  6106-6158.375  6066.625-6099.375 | -0.06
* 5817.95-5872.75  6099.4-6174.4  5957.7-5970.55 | 0.21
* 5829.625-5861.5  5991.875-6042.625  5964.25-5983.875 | 0.17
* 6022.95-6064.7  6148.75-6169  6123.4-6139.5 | -0.25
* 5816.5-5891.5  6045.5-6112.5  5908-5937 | 0.27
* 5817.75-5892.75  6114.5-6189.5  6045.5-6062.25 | -0.17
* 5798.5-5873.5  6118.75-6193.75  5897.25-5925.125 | 0.43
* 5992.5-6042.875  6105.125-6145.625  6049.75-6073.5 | -0.05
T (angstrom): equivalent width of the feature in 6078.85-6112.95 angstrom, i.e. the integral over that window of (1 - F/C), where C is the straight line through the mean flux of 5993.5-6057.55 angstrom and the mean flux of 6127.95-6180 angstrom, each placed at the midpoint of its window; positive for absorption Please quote -4.8 angstrom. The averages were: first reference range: 22.7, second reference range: 22.1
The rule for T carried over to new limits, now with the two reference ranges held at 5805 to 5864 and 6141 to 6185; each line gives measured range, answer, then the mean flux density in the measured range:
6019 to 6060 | -4.1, 23.8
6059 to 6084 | -4.4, 25.1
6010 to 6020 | 0.1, 21.6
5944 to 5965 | 3.5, 18.7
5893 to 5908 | 7.1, 12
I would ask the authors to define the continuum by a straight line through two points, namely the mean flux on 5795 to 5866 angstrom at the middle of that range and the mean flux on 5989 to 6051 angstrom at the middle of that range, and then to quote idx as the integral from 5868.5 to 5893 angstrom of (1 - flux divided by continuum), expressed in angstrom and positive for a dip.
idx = 9.59 angstrom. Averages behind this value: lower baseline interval 23.7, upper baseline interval 22.5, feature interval 14.2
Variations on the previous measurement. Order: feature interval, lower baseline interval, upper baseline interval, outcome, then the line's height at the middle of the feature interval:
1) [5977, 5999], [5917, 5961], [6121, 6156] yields -0.7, 20.1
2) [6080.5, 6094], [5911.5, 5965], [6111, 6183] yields -2.6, 21.4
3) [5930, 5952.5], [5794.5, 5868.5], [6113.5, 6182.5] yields 4.1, 23.2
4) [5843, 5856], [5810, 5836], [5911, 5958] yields 0.1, 22.5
